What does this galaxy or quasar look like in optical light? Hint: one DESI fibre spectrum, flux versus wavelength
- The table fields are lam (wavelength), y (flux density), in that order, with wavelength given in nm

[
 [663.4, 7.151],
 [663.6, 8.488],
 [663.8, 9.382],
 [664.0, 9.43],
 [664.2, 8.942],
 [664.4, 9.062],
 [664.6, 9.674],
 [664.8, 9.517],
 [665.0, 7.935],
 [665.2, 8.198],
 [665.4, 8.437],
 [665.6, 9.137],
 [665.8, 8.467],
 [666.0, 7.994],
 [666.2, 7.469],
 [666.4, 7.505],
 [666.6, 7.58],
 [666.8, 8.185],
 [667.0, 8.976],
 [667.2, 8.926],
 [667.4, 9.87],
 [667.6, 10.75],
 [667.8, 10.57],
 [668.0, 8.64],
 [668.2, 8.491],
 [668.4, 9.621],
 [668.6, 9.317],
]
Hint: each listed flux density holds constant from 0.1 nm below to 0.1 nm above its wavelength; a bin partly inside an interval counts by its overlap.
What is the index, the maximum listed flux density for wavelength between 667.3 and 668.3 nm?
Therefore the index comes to 10.75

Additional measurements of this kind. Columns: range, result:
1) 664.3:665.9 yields 9.674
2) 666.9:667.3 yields 8.976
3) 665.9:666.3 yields 7.994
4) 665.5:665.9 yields 9.137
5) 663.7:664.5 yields 9.43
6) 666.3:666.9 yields 8.185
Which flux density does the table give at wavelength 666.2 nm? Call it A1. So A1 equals 7.469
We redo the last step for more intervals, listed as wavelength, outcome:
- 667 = 8.976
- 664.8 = 9.517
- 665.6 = 9.137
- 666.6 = 7.58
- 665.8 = 8.467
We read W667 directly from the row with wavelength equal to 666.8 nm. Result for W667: 8.185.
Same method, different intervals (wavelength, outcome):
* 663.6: 8.488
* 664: 9.43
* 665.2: 8.198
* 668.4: 9.621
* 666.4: 7.505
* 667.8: 10.57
